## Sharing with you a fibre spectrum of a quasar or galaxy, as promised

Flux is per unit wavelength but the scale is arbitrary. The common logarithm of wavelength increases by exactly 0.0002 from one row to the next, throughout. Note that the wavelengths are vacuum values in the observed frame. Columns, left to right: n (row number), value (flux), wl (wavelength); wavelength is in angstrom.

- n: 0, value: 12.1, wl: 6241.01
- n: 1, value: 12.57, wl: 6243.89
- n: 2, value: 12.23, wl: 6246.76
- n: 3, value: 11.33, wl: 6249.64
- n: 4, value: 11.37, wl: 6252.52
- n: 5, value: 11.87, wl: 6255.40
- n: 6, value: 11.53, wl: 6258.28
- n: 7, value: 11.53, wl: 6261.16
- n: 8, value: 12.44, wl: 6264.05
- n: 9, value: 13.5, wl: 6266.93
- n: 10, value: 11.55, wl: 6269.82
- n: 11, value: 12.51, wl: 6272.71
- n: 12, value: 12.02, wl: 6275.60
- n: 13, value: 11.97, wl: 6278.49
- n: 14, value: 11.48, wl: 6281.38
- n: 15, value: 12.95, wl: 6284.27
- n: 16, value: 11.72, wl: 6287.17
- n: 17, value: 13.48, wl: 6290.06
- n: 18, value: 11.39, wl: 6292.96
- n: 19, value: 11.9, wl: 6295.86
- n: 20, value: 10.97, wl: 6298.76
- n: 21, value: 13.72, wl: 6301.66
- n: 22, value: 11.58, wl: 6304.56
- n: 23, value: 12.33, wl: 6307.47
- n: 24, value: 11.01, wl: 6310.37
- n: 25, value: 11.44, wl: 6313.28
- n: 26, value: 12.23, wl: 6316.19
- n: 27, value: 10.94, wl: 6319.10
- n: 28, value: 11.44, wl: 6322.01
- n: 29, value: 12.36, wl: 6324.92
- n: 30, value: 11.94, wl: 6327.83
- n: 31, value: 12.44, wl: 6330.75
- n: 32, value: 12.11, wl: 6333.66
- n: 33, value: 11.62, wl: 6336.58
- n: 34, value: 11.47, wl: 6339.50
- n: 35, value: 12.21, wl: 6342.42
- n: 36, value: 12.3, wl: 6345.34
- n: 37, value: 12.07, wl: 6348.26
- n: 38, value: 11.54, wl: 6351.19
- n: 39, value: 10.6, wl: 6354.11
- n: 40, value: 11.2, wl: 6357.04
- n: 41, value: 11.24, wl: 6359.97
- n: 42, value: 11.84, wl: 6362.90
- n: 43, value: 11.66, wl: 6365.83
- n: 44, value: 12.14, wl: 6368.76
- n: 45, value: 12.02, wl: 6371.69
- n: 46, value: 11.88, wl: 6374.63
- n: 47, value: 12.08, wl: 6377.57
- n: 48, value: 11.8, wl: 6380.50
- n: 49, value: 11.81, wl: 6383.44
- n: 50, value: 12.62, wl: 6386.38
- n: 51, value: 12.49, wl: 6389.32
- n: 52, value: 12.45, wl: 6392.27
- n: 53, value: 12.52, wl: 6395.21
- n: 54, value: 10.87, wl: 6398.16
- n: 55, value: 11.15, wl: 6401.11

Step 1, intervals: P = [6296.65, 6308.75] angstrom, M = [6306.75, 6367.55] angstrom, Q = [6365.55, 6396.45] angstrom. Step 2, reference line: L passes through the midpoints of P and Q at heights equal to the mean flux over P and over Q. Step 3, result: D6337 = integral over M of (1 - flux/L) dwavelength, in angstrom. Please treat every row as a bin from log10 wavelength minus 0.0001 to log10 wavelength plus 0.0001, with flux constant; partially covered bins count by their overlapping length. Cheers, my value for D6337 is 2.16 angstrom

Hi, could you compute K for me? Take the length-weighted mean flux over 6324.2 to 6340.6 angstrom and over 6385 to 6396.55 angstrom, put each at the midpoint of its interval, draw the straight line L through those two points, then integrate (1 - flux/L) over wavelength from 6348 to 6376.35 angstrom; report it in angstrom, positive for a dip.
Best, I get 1.5 angstrom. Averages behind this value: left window 12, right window 12.5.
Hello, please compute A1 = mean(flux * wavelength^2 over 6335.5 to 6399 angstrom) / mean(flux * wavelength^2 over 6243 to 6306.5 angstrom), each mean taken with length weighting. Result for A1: 1.0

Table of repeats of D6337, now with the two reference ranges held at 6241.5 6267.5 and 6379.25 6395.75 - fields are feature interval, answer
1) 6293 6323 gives 0.9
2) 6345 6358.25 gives 0.8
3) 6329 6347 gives 0.2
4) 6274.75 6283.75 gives 0.1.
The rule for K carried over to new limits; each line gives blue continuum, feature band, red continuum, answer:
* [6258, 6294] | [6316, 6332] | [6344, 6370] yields -0.01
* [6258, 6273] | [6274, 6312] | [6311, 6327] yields -0.38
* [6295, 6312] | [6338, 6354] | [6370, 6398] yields 0.29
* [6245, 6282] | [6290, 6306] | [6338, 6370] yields -0.29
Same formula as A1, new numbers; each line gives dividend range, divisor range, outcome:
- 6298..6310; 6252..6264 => 1.05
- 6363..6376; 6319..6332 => 1.01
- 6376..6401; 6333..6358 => 1.04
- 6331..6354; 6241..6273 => 1.01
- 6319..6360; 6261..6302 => 0.98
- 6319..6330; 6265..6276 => 0.97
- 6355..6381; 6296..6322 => 1.02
